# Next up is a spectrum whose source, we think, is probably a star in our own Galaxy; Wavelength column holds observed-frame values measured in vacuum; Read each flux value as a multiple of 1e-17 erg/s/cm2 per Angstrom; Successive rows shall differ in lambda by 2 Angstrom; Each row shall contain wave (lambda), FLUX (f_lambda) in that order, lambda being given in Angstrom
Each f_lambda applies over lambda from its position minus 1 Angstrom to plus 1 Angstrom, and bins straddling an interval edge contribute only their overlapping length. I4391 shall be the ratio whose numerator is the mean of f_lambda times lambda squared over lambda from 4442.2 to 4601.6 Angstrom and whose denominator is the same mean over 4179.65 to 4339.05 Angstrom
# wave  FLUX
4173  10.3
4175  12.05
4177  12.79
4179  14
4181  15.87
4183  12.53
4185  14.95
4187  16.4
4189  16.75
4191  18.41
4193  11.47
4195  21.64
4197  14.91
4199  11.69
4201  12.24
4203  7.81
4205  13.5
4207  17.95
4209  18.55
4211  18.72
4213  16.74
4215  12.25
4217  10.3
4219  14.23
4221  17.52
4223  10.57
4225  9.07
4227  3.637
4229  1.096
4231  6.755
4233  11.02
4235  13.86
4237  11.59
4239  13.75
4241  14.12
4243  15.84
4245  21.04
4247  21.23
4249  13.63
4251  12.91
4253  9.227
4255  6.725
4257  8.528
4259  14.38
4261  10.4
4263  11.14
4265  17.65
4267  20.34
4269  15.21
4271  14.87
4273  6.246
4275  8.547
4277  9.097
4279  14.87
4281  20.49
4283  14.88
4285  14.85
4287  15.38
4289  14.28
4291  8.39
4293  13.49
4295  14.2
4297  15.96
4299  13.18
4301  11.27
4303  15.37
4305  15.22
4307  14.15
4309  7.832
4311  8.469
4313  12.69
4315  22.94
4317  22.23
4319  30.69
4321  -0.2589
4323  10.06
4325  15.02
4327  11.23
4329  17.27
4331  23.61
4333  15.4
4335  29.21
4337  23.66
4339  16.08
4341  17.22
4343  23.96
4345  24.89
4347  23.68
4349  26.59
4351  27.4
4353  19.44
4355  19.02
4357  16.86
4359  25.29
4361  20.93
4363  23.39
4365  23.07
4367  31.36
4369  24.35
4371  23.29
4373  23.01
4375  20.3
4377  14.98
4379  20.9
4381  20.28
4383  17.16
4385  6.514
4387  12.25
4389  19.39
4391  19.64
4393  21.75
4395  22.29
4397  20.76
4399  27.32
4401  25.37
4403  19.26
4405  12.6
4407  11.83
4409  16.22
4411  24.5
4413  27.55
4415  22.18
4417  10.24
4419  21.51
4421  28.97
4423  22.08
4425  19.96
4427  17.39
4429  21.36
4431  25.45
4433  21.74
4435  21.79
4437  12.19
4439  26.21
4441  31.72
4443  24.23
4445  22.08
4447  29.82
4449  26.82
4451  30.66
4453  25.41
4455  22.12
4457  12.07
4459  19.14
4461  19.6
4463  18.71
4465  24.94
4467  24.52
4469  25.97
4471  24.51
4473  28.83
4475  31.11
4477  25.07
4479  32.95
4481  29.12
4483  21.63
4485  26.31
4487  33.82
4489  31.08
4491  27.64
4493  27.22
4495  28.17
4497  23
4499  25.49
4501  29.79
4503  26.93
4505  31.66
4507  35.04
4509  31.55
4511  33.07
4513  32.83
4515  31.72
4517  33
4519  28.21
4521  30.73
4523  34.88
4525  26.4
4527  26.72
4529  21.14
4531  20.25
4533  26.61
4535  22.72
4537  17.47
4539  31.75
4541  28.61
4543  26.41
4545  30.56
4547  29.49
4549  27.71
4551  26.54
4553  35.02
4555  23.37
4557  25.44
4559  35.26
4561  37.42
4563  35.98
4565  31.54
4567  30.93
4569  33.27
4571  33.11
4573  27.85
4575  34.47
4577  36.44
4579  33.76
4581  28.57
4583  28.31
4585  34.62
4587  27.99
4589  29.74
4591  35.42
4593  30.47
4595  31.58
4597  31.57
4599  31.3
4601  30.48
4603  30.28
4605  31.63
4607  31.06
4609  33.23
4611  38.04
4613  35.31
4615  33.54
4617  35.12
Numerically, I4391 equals 2.3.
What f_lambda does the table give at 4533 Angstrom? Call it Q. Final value 26.61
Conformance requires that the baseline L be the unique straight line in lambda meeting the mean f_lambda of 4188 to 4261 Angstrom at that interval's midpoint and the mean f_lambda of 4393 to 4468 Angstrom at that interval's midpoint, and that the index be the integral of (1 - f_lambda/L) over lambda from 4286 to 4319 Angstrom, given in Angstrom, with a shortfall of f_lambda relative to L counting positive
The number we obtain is 3.8 Angstrom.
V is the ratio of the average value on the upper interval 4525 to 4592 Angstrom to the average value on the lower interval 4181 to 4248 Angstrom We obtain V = 2.15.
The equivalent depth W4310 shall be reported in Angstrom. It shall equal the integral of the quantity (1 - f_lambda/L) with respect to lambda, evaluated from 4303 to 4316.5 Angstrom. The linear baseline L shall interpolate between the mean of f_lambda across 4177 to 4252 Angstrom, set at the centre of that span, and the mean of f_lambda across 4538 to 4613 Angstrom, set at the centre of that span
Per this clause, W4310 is 3.2 Angstrom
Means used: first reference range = 13.7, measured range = 14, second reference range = 31.4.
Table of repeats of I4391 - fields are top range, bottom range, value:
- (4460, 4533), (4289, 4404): 1.59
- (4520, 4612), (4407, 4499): 1.32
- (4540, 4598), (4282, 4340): 2.26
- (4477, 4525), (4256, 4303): 2.44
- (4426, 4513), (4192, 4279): 2.24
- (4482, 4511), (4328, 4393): 1.46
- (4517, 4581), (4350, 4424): 1.53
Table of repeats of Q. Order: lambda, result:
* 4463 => 18.71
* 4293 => 13.49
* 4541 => 28.61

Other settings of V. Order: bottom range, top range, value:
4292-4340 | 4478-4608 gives 1.89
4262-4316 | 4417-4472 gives 1.66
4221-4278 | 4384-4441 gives 1.68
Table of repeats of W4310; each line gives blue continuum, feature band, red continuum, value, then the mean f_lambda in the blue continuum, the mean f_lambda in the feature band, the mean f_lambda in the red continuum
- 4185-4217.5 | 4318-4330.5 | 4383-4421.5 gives 2.3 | 15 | 14.4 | 19.3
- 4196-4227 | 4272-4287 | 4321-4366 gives 3.6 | 13.4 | 12.9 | 20.1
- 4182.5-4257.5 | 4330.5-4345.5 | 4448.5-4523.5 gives -1.5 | 13.3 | 21.6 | 27.5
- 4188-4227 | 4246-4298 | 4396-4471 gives 9.7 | 14.2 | 13.3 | 22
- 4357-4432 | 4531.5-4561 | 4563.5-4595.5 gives 2.0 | 20.6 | 27.8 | 31.8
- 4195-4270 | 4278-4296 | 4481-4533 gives 1.8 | 13.1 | 14.5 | 28.7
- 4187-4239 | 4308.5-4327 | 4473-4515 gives 4.5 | 13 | 14.4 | 29.2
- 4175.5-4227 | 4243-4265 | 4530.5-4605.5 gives 4.2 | 14.2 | 13.3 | 30.2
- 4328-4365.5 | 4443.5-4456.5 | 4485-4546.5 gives 0.2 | 21.9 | 25.5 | 28.5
